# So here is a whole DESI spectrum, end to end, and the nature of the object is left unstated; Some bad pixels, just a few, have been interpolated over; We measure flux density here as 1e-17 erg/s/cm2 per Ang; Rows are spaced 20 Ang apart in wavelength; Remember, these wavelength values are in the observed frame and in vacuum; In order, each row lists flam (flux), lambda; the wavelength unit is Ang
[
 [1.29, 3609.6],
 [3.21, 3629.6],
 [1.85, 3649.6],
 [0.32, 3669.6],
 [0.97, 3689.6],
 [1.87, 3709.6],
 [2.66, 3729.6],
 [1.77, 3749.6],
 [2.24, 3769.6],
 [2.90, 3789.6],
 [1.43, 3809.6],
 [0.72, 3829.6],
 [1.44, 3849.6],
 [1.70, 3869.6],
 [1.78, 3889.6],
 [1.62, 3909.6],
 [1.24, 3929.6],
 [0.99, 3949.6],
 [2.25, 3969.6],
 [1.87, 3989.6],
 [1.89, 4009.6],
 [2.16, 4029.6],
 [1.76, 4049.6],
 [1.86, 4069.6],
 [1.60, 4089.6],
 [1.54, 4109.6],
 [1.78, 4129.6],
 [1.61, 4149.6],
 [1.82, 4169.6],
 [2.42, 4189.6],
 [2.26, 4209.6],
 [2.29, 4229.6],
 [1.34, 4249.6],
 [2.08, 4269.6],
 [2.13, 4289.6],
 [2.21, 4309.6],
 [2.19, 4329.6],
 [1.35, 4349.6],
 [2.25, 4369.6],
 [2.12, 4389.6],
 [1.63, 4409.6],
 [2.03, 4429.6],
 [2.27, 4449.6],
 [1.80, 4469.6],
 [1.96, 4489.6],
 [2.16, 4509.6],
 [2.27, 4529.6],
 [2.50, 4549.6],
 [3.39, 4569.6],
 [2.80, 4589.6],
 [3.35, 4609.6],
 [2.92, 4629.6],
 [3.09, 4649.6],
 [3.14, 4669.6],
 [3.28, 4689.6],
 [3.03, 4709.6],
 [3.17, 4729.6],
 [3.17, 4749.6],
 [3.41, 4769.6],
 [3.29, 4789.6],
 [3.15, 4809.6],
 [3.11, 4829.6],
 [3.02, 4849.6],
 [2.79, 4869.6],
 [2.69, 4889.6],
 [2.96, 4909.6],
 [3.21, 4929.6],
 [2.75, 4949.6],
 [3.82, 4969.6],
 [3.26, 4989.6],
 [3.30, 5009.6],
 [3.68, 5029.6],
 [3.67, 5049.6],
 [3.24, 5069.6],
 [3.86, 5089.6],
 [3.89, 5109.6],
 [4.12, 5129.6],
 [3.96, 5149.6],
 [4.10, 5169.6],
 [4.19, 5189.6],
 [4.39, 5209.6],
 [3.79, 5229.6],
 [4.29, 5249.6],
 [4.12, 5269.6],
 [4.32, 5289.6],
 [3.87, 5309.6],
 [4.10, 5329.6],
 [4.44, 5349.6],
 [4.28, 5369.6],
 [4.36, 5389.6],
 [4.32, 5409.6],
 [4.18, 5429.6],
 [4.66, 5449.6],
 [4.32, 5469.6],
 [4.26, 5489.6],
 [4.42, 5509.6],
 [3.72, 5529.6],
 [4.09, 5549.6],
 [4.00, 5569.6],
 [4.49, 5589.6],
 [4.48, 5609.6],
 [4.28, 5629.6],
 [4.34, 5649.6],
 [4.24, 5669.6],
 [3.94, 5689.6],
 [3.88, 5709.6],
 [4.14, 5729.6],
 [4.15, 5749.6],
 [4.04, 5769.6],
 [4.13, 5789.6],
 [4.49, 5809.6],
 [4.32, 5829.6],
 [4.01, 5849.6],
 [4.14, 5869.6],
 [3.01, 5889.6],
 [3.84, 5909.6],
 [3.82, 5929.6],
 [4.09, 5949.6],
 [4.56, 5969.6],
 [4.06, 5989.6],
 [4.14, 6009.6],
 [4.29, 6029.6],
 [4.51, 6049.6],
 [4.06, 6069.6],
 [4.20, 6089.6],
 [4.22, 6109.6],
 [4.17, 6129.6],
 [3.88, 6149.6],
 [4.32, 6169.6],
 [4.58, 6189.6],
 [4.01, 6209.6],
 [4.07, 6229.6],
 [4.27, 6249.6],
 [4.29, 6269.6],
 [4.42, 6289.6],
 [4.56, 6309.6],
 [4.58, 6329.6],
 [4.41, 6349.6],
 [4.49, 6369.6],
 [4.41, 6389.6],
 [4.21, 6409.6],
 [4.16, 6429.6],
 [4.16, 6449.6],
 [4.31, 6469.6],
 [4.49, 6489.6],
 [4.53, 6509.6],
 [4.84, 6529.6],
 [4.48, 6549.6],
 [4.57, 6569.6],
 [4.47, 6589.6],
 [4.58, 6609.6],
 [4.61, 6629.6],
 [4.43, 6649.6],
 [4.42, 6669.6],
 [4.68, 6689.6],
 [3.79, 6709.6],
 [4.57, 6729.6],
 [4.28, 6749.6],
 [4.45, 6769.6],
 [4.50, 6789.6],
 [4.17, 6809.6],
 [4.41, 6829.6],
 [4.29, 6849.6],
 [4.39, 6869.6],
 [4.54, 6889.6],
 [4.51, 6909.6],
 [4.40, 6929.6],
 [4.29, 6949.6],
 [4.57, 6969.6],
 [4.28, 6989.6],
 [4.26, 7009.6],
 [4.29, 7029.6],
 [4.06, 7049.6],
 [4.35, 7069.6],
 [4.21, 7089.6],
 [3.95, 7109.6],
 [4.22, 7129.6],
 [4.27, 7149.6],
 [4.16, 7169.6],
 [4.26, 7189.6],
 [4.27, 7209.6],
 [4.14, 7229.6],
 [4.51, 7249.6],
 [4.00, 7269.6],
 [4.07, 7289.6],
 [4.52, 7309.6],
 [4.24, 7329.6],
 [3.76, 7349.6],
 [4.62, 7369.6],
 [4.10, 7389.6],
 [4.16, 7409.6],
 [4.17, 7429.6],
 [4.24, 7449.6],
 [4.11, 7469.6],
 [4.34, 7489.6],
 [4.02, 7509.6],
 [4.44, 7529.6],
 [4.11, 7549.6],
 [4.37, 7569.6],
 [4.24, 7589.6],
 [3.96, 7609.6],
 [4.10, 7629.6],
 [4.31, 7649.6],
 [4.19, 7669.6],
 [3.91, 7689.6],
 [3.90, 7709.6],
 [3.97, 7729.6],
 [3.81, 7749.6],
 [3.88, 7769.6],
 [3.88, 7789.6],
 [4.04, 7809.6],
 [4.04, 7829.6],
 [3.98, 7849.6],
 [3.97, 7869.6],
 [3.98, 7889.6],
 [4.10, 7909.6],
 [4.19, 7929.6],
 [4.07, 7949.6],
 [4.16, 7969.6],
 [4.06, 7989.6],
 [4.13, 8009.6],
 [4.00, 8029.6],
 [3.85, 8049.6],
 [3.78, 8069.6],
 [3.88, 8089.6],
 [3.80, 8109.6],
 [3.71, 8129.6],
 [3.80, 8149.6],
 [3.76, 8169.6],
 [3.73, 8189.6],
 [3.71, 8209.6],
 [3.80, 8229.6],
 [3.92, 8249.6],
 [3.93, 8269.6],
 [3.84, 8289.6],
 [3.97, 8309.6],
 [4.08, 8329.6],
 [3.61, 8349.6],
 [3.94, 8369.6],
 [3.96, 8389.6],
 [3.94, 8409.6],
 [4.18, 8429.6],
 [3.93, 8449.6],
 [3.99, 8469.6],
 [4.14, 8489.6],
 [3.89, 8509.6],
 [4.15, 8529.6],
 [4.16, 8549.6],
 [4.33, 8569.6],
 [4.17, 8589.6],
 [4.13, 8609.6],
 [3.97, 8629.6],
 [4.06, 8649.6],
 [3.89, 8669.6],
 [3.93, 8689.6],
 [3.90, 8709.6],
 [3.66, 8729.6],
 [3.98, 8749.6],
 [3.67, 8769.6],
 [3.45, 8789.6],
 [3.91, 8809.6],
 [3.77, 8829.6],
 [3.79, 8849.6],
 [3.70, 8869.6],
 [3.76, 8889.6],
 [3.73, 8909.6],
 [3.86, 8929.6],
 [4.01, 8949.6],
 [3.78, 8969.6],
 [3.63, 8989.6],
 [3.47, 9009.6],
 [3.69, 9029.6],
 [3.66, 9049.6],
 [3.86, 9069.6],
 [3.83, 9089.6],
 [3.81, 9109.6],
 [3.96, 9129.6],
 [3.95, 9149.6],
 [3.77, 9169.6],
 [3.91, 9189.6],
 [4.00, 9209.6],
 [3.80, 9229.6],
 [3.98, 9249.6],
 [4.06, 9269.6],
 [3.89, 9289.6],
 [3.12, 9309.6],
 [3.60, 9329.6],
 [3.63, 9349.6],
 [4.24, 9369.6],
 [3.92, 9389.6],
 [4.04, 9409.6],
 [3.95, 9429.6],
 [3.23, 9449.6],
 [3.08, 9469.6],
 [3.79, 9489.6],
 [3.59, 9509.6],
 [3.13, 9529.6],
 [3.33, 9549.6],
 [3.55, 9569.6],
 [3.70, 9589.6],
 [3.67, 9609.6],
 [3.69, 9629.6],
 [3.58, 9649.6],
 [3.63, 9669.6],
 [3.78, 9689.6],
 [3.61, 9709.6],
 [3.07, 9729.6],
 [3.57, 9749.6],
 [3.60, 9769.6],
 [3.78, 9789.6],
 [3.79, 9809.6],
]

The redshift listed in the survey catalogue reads 0.138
